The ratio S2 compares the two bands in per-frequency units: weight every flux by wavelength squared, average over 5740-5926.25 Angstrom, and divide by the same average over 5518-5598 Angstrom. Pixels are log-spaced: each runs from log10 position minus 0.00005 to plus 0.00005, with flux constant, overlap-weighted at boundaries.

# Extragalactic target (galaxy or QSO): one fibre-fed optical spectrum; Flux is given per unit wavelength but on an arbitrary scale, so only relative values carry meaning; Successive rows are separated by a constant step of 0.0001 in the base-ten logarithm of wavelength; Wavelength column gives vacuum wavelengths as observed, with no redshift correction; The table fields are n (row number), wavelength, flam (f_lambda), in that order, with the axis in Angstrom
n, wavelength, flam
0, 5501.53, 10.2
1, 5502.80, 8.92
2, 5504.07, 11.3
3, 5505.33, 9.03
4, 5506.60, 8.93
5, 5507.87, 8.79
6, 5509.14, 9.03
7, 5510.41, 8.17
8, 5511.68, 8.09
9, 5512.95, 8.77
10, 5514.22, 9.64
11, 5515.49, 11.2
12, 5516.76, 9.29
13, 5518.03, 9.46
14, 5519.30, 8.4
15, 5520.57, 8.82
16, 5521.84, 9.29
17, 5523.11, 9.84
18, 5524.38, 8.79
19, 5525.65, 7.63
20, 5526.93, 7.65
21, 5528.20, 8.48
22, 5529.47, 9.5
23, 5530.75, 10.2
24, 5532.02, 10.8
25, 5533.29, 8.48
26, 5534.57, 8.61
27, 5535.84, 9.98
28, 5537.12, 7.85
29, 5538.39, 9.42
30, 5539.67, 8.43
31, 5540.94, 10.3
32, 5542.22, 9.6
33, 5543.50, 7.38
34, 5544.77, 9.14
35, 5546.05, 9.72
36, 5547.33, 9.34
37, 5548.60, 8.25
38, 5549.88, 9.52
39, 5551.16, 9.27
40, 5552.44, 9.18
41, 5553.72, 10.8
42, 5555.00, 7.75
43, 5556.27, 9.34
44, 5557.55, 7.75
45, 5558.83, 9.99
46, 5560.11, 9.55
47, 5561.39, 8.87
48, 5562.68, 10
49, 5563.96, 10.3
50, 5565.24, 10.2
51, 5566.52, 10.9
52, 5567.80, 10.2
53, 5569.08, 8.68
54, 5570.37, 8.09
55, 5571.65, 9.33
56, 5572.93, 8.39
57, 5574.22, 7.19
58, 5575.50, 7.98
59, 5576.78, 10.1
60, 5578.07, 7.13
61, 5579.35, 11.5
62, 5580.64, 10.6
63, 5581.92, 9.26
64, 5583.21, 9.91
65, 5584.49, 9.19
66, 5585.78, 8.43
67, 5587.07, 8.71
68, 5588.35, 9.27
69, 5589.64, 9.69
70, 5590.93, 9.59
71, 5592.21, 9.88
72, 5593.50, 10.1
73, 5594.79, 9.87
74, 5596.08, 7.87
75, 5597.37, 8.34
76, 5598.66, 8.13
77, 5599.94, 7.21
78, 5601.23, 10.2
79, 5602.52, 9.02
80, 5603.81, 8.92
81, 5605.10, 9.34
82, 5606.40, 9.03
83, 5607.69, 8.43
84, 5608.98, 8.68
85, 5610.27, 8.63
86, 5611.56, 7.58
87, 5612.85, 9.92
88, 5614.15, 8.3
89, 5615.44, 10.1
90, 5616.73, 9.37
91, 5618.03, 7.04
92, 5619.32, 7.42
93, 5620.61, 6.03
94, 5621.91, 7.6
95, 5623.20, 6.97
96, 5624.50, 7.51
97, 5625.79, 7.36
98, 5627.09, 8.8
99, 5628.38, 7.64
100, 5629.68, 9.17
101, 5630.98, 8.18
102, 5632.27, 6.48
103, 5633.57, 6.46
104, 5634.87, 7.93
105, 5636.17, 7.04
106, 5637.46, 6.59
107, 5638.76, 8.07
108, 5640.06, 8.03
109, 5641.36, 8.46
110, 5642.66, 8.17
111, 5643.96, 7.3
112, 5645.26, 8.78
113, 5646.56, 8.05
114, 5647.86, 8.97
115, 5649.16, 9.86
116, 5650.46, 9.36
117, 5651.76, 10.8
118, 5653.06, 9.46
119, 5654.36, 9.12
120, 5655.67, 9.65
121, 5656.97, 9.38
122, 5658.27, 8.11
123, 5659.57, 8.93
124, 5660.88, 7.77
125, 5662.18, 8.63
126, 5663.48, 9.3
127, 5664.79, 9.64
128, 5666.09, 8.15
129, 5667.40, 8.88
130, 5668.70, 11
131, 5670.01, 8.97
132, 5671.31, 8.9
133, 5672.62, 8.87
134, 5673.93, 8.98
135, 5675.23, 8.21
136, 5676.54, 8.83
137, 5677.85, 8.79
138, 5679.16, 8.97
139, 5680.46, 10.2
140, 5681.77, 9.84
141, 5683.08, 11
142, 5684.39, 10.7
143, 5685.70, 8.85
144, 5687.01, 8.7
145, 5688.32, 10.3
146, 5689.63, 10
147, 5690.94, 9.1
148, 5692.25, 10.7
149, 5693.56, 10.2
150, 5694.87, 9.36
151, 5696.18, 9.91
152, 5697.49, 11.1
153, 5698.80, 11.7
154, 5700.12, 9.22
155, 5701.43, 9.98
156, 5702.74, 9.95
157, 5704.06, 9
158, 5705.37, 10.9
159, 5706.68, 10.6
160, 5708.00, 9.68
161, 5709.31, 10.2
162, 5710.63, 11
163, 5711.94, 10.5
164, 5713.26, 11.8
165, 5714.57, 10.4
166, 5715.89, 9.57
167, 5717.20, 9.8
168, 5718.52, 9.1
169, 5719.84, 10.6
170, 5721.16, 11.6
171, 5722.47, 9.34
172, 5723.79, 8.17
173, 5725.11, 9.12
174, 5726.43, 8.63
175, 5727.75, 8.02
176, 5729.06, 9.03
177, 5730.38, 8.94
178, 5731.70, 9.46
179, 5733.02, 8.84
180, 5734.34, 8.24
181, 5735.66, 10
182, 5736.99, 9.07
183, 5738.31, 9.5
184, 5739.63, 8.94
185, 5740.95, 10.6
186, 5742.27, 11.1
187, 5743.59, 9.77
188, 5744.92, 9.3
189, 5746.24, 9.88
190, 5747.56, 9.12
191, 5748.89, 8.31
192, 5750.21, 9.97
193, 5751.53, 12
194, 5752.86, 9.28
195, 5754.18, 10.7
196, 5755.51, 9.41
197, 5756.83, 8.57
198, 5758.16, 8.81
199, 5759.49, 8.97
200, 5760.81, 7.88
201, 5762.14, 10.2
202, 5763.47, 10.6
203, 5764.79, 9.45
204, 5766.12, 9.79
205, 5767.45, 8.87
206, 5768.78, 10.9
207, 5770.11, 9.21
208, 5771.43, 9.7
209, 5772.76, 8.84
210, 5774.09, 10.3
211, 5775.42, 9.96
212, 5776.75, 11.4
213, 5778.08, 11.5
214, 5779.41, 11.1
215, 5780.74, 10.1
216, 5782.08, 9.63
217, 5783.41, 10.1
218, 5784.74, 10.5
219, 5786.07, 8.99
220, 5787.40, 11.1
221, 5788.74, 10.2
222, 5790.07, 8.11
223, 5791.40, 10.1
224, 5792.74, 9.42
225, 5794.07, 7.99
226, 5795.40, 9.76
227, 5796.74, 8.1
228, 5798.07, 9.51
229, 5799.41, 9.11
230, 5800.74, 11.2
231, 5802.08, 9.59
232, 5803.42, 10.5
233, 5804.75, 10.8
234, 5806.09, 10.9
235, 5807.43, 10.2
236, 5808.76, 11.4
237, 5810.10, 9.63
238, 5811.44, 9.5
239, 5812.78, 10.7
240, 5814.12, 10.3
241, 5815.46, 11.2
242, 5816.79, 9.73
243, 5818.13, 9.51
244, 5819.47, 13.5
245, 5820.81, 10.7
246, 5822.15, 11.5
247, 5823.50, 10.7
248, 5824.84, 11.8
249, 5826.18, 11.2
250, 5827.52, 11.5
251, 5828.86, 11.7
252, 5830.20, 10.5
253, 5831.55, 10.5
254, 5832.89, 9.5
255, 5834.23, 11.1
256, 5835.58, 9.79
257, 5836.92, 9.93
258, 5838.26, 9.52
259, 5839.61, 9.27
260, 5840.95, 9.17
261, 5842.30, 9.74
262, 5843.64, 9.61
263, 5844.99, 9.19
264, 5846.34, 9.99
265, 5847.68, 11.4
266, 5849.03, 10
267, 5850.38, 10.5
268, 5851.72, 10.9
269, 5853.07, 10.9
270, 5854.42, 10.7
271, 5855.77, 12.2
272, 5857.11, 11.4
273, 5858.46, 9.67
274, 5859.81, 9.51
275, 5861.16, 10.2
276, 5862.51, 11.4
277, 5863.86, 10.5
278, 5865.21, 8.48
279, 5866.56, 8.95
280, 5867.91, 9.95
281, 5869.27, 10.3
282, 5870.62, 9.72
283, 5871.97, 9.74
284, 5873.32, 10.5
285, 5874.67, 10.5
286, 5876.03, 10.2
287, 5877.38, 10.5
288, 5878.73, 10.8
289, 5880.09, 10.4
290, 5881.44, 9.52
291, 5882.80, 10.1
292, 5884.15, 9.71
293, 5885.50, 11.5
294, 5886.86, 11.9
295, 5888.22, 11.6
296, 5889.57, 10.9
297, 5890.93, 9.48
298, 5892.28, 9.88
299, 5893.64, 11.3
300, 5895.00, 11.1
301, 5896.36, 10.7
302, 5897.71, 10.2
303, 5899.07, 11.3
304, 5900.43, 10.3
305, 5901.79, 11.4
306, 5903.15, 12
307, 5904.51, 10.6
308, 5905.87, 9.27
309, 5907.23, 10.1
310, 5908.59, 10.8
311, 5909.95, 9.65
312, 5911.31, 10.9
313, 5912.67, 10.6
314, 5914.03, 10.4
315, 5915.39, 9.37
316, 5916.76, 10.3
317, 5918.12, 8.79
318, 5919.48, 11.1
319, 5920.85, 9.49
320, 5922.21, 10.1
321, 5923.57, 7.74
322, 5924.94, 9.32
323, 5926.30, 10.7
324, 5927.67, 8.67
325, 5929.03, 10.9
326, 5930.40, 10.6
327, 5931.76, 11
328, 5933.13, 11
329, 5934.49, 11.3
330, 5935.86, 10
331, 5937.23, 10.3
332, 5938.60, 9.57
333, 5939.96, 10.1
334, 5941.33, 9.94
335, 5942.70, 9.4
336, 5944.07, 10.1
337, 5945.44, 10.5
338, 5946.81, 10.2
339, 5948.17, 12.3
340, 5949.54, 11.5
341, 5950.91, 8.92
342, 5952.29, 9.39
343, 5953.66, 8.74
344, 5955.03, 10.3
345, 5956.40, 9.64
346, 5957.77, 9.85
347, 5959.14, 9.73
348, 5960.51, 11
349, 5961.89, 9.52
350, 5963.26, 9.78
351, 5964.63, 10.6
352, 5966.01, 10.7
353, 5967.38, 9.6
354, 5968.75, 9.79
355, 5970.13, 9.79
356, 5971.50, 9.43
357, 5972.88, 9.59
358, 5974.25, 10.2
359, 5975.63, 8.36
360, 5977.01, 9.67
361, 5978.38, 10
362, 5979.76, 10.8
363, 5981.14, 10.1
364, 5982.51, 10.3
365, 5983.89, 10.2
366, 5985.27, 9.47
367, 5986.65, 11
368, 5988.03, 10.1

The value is 1.22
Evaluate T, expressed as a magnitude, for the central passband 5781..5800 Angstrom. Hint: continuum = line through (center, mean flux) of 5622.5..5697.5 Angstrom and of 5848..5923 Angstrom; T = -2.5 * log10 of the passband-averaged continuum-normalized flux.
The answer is 0.030 mag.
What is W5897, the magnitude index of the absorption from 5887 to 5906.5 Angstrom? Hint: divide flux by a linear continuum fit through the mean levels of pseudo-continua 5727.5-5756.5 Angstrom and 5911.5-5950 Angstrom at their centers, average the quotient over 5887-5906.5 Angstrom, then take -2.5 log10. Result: -0.07 mag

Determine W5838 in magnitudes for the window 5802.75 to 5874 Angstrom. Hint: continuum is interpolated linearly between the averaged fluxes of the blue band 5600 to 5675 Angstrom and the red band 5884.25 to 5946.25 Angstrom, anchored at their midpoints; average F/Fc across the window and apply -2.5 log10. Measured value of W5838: -0.06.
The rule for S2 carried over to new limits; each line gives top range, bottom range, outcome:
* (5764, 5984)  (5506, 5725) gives 1.23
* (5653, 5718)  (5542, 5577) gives 1.10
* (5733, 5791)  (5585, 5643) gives 1.23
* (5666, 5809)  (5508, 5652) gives 1.17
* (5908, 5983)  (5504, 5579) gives 1.27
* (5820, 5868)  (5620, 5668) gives 1.34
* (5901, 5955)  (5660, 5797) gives 1.13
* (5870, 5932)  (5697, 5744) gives 1.12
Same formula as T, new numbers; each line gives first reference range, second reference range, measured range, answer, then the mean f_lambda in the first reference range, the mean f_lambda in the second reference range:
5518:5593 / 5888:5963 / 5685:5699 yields -0.041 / 9.19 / 10.2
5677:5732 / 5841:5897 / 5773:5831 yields -0.019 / 9.86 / 10.4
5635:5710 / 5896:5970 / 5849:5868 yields -0.049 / 9.28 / 10.2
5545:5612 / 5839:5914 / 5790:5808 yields 0.039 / 9.14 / 10.4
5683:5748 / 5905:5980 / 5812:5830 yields -0.120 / 9.8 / 10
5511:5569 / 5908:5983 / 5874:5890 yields -0.075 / 9.24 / 10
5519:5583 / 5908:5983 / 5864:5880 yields -0.013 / 9.16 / 10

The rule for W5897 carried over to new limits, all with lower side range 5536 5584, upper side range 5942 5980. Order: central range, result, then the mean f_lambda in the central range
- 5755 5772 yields 0.02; 9.41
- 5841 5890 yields -0.06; 10.3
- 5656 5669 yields 0.06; 8.95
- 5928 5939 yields -0.07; 10.5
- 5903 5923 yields -0.03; 10.2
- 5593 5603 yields 0.06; 8.82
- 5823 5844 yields -0.07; 10.4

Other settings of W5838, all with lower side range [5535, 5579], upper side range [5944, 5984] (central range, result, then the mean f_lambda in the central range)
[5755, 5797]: -0.01 mag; 9.69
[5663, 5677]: 0.04 mag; 9.06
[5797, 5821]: -0.08 mag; 10.4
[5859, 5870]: -0.01 mag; 9.9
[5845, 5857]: -0.11 mag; 10.8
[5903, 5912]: -0.05 mag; 10.4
